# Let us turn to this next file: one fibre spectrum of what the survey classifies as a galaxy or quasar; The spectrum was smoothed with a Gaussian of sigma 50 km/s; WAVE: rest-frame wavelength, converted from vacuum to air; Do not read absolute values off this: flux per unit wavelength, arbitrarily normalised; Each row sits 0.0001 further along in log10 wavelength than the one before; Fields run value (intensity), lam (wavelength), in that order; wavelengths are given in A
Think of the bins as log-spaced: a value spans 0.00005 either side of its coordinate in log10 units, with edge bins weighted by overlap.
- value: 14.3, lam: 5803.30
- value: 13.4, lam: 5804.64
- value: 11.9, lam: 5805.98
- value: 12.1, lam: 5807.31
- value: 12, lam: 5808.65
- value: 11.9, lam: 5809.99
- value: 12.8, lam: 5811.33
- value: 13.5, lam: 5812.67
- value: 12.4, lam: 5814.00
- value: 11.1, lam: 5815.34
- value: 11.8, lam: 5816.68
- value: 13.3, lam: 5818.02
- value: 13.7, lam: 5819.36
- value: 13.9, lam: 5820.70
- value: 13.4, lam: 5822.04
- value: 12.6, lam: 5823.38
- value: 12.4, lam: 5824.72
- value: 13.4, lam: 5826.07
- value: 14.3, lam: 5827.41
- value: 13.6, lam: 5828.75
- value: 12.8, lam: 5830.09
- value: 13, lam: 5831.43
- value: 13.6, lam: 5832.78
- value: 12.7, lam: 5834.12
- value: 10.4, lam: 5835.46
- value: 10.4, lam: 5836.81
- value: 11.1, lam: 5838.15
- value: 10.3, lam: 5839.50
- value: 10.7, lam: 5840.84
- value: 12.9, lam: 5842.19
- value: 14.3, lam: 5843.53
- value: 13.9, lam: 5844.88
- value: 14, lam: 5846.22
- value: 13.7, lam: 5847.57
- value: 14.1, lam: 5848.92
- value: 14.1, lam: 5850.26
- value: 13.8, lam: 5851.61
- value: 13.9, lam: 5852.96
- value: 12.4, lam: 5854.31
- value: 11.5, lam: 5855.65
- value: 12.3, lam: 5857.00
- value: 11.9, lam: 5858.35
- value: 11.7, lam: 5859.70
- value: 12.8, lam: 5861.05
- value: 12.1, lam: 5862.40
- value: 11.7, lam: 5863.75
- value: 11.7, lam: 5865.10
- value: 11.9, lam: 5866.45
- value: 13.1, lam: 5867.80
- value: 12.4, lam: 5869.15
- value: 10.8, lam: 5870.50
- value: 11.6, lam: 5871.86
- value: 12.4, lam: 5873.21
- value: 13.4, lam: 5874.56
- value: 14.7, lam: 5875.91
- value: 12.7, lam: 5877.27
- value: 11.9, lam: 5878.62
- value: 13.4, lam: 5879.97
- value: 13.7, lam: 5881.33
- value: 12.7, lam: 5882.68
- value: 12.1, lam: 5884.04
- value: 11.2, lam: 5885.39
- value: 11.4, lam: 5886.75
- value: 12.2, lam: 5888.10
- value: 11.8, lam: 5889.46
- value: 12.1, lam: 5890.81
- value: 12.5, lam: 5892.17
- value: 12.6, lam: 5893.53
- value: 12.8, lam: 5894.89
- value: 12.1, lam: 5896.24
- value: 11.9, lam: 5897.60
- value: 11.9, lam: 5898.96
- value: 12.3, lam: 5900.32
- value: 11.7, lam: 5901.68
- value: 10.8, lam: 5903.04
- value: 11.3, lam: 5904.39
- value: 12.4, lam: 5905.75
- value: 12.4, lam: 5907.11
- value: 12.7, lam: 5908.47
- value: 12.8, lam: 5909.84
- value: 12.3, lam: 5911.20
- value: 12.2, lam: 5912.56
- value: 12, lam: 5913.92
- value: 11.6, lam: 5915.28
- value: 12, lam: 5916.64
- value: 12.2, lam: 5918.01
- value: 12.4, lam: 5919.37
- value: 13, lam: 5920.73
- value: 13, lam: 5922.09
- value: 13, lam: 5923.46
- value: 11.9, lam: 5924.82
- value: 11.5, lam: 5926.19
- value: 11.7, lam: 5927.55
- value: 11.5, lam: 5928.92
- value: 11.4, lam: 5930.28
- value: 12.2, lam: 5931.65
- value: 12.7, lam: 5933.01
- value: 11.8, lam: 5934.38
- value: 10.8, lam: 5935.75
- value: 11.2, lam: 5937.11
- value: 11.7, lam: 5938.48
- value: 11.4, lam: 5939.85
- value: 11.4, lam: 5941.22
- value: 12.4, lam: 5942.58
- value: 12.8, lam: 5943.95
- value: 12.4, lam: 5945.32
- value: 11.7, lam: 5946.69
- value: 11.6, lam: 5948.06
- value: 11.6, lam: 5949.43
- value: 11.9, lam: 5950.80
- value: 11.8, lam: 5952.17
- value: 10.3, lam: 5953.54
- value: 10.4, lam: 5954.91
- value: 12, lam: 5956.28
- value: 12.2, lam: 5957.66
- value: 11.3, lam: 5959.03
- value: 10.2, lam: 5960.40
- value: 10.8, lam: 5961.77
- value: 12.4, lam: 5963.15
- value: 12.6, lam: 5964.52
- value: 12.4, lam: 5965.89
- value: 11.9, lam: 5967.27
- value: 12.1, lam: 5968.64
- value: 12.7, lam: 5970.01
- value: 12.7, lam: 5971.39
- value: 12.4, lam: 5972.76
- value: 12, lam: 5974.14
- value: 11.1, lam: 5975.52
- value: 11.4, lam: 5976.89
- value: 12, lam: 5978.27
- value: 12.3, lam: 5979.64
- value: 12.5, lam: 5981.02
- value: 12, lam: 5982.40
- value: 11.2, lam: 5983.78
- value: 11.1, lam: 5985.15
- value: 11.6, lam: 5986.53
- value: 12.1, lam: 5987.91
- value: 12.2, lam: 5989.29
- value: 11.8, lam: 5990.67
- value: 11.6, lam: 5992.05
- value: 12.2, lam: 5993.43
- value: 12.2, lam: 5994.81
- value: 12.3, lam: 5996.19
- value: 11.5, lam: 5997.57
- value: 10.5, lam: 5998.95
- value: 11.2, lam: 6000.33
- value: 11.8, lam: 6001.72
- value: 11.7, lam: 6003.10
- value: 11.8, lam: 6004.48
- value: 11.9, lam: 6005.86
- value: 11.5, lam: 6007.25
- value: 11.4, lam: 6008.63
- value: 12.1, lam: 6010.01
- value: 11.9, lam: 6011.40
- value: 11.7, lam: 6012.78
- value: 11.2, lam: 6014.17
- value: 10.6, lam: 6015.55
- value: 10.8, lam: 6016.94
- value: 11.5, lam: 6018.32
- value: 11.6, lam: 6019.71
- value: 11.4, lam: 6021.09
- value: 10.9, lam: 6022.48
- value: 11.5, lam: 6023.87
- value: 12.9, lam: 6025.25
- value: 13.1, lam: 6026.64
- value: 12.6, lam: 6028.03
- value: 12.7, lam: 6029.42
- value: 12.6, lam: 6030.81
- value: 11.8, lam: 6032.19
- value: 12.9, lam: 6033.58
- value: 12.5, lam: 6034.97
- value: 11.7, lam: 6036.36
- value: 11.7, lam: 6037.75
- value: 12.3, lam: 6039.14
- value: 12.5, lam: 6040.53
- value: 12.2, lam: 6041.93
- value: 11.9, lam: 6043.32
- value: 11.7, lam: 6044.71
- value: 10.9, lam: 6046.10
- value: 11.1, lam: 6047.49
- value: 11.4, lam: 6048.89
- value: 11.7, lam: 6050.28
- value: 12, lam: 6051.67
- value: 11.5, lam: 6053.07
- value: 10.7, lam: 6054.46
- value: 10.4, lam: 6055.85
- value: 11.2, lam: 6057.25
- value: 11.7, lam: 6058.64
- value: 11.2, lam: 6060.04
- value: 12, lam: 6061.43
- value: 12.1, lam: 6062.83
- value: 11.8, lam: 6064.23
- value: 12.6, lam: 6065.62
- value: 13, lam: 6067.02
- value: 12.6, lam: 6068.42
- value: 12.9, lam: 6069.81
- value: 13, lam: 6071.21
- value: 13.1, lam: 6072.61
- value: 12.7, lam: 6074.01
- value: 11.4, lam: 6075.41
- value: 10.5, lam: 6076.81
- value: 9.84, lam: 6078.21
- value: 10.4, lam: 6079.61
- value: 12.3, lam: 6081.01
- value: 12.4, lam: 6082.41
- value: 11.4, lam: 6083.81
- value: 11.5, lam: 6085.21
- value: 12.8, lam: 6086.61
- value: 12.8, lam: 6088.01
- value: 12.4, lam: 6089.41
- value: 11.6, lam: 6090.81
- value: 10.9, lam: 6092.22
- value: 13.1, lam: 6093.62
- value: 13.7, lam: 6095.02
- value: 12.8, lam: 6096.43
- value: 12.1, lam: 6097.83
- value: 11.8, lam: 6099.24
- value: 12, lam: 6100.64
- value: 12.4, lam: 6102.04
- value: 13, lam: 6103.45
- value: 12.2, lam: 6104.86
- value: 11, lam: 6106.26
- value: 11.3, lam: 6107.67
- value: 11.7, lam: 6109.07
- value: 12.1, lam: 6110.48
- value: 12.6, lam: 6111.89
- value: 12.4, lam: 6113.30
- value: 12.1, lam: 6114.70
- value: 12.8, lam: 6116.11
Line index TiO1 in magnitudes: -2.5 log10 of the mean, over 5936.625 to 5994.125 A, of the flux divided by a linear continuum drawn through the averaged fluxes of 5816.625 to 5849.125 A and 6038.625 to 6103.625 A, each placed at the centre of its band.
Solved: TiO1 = 0.047 mag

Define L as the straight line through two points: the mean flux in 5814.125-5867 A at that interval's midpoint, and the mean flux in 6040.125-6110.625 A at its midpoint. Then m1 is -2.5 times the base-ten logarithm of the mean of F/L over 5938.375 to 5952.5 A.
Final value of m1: 0.04 mag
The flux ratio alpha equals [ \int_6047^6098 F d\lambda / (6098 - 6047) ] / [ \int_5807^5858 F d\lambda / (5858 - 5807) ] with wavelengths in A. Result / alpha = 0.94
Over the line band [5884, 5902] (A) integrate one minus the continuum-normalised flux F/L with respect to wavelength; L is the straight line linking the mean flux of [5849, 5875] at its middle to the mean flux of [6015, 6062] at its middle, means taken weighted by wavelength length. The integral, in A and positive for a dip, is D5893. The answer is 0.38 A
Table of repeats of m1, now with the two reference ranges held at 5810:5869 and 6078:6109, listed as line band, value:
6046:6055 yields 0.07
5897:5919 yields 0.04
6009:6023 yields 0.08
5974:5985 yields 0.05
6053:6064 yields 0.07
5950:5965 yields 0.09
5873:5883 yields -0.05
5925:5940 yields 0.07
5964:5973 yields -0.01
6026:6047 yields 0.00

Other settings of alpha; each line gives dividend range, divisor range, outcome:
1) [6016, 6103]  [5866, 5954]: 0.99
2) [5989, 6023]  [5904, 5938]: 0.96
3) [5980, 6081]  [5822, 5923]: 0.95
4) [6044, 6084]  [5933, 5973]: 1.00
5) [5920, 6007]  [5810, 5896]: 0.94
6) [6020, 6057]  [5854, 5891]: 0.97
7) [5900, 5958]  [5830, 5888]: 0.95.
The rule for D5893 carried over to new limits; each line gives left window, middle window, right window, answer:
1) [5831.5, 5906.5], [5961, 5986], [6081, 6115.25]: 0.63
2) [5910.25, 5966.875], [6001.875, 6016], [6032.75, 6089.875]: 0.31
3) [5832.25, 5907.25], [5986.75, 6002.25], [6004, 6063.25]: 0.17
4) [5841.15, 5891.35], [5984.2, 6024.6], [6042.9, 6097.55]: 1.84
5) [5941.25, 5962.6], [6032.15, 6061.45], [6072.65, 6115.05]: 0.44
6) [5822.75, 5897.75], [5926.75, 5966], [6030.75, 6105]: 2.02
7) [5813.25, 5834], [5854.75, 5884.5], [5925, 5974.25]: 0.40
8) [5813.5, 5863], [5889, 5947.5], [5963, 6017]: 0.89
